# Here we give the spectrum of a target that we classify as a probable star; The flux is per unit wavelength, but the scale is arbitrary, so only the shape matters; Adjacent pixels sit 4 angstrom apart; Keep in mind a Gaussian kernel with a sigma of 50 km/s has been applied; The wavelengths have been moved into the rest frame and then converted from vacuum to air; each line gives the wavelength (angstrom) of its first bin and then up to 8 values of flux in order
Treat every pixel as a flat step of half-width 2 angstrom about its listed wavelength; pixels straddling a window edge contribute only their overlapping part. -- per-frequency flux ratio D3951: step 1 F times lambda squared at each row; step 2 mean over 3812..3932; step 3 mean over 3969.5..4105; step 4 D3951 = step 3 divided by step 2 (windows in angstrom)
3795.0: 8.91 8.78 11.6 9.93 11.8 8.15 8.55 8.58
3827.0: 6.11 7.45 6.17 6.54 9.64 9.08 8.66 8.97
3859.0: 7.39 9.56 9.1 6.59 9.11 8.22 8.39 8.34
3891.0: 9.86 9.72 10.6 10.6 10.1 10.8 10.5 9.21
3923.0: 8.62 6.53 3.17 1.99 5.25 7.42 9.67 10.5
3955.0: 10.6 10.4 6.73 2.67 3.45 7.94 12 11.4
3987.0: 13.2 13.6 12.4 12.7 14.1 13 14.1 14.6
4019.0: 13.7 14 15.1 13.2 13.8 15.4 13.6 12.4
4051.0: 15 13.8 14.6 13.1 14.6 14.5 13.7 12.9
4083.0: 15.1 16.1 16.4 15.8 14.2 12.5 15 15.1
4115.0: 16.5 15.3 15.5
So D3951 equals 1.7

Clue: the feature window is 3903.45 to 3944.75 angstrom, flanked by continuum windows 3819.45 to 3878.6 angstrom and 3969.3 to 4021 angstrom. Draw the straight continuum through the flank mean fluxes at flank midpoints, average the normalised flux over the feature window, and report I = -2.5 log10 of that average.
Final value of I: 0.32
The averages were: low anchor 8.08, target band 7.48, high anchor 12.1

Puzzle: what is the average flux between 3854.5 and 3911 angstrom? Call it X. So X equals 9.1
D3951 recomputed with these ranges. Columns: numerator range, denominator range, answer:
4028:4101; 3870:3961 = 1.81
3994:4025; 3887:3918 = 1.42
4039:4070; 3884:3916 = 1.51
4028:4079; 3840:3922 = 1.66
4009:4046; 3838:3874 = 1.82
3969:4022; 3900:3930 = 1.35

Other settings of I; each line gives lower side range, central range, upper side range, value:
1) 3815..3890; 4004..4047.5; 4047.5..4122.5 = -0.08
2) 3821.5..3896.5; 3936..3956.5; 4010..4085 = 0.30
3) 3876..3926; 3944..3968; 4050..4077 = 0.27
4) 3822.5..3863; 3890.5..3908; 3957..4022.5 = -0.12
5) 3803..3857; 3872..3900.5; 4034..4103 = 0.10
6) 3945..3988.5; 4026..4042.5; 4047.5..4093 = -0.14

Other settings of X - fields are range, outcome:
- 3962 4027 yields 11.4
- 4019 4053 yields 14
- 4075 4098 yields 15.1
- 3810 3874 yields 8.23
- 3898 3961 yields 8.46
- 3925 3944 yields 4.74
